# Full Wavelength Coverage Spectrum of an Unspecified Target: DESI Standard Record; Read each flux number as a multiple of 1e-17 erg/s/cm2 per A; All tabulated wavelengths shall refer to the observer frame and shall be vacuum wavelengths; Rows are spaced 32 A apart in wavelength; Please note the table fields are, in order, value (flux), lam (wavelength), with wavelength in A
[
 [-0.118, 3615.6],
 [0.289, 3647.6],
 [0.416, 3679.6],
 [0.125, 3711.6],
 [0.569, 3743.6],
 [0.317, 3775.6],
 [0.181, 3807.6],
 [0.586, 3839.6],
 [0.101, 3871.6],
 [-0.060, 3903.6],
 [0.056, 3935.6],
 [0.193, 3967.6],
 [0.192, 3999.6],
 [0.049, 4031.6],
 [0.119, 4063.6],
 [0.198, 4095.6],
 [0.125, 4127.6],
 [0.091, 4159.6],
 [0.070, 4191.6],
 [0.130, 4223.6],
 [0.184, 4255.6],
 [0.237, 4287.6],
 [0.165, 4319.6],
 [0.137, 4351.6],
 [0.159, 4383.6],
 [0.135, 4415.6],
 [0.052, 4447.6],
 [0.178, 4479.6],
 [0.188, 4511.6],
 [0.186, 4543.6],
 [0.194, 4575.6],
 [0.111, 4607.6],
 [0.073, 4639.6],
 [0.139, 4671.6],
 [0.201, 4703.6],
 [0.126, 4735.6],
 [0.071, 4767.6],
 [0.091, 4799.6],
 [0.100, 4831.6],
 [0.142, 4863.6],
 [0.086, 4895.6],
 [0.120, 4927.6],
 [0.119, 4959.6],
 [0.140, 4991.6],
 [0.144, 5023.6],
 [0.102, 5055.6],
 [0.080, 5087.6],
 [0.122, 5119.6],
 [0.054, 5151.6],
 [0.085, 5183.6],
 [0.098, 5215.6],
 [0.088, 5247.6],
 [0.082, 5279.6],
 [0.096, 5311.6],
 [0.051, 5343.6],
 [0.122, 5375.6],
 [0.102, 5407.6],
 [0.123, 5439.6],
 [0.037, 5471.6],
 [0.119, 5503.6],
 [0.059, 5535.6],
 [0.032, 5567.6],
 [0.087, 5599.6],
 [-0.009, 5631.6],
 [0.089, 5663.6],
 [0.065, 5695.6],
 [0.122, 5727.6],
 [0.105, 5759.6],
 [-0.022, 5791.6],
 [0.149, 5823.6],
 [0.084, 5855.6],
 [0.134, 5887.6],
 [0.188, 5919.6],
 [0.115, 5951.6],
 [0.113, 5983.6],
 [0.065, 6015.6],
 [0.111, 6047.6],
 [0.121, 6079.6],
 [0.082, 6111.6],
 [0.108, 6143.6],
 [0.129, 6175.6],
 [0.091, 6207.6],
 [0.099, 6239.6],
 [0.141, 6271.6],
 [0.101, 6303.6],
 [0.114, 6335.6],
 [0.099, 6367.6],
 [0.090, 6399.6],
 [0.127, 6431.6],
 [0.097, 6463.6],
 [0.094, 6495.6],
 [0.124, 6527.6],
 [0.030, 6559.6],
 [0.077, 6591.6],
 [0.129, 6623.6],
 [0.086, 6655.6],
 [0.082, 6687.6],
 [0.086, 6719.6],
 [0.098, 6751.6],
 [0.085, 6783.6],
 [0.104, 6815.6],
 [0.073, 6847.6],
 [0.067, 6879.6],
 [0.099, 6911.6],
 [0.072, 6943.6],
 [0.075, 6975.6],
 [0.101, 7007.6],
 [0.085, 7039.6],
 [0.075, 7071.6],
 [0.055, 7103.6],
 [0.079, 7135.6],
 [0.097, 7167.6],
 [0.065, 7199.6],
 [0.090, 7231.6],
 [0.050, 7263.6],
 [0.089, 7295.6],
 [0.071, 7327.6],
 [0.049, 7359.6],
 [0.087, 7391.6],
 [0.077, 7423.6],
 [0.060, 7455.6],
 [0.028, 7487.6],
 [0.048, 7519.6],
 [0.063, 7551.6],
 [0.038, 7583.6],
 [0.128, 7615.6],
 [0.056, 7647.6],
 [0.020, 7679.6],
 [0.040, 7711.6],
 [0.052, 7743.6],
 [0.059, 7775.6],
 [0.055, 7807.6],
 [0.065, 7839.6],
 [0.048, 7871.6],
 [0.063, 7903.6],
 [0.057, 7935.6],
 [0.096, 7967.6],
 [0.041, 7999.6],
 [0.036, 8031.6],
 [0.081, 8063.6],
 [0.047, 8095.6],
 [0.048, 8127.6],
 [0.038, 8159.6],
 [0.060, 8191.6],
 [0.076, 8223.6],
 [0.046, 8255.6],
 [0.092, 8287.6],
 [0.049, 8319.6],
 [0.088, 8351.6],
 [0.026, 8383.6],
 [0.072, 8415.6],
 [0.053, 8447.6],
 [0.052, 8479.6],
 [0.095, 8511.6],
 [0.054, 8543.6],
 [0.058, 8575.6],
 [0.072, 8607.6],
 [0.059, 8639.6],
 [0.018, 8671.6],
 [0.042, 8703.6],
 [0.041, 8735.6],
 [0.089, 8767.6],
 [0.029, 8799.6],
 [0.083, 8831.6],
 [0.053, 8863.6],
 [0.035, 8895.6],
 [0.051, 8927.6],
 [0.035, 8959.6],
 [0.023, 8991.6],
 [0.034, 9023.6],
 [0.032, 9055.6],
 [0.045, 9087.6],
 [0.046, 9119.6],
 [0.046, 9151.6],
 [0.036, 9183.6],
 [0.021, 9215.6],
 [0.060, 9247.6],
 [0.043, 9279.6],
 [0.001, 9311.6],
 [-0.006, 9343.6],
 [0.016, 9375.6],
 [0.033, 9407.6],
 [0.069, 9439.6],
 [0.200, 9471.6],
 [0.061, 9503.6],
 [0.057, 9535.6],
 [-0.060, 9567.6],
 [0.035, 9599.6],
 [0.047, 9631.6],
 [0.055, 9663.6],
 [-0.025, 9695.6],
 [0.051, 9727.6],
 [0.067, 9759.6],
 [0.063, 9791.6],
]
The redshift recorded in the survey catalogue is 0.513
